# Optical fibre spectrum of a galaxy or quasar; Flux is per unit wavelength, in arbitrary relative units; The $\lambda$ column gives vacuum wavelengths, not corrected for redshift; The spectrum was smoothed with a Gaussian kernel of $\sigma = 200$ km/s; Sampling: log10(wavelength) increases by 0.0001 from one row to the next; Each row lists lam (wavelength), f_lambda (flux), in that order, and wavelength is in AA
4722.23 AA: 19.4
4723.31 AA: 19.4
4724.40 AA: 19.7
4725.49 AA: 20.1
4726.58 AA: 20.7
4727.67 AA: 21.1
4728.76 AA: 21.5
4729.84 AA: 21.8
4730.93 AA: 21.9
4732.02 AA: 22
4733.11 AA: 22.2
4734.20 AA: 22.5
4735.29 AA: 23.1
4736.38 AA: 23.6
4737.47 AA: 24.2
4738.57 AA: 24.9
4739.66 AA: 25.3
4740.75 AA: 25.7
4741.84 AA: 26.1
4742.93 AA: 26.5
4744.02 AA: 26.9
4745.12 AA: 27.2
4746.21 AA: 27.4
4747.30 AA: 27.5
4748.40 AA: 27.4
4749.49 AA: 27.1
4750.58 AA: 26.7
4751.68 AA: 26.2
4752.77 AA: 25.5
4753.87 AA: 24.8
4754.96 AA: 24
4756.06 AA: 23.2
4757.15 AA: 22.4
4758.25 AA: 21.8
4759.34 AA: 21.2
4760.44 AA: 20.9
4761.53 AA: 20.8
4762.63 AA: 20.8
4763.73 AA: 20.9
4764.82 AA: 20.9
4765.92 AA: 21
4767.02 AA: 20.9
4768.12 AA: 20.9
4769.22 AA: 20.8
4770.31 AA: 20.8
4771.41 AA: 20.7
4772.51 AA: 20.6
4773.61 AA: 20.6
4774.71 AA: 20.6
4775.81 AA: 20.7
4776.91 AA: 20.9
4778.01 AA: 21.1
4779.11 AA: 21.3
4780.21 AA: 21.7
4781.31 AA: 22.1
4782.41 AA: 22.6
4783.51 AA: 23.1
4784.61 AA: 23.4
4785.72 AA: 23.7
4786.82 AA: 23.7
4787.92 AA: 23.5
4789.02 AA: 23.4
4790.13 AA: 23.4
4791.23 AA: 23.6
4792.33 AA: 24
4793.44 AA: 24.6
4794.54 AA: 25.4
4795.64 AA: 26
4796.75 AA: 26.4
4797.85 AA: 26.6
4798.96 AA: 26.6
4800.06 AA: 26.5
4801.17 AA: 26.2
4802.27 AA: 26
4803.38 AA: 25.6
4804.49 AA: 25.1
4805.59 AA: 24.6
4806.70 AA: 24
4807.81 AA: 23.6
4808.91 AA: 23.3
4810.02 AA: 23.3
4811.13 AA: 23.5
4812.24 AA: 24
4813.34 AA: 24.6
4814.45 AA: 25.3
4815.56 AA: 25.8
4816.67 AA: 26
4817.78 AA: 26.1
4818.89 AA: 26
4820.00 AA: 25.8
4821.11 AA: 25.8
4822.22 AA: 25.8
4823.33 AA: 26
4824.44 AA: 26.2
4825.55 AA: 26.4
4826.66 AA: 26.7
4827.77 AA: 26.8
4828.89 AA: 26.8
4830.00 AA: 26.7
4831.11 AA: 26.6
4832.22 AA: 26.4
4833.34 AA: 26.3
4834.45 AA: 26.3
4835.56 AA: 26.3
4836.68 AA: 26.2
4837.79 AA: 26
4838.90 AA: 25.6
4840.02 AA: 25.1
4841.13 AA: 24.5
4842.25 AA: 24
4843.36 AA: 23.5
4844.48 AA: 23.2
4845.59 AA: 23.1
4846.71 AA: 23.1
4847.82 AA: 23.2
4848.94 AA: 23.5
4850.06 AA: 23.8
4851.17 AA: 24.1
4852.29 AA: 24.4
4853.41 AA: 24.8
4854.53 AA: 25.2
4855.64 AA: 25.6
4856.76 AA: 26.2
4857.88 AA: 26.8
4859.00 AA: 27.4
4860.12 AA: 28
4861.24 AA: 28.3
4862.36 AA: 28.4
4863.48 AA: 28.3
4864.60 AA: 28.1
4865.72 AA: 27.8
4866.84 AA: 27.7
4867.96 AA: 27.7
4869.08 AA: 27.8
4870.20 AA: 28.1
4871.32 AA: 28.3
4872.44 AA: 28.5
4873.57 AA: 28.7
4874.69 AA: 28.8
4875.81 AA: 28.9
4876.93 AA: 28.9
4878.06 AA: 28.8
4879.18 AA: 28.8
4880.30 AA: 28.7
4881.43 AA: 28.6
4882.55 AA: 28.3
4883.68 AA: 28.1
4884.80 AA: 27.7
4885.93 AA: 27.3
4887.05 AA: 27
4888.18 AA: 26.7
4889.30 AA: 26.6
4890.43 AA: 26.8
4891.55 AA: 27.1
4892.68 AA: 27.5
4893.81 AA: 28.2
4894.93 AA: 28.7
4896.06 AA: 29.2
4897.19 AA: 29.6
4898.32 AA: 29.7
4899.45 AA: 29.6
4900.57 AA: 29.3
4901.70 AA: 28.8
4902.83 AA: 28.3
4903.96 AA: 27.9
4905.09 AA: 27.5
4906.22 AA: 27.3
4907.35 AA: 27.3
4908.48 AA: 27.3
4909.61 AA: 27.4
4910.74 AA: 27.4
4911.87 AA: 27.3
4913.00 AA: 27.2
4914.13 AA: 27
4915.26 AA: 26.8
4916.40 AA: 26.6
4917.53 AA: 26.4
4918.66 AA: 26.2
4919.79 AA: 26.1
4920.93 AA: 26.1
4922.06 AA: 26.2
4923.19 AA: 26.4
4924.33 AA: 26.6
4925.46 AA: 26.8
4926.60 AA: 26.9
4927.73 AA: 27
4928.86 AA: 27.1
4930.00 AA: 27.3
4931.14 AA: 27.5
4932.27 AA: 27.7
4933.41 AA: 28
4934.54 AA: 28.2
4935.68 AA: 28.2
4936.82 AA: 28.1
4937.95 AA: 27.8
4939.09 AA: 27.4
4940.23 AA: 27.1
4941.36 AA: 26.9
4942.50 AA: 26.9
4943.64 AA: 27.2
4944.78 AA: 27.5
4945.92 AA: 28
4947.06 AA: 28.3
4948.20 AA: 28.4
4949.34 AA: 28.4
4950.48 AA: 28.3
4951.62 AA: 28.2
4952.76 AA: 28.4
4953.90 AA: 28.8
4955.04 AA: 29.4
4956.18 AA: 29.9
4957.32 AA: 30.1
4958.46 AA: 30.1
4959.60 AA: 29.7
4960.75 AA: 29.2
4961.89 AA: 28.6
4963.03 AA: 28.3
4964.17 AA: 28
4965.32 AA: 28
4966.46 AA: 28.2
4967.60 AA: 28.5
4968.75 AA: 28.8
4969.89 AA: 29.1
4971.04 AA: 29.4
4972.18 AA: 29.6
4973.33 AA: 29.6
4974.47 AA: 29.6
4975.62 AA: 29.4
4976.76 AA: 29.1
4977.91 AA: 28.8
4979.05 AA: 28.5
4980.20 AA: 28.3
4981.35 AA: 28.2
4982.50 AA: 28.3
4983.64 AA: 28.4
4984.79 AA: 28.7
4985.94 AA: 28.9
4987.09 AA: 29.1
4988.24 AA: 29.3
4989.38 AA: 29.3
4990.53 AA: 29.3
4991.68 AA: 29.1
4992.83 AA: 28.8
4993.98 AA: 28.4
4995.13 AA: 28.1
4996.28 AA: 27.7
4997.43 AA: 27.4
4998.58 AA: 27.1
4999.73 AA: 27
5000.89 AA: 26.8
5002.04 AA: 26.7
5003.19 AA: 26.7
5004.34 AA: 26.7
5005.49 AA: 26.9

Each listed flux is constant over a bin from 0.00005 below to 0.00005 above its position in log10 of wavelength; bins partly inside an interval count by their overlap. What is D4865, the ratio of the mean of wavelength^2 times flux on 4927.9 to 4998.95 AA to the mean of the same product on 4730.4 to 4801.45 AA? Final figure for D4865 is 1.31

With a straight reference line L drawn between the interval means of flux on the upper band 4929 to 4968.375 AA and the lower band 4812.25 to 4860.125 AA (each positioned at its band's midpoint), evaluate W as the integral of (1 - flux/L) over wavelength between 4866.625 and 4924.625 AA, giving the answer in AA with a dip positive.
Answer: -1.9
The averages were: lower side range 25.4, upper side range 28.2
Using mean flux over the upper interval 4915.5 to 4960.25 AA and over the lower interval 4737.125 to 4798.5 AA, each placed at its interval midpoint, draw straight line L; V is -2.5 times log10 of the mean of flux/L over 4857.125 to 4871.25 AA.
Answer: -0.081 mag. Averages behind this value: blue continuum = 23.5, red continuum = 27.7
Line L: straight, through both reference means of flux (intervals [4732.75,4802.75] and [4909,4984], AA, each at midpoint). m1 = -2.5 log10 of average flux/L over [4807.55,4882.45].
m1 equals -0.03 mag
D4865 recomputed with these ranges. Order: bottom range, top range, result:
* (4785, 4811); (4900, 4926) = 1.15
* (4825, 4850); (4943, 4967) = 1.19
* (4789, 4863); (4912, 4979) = 1.16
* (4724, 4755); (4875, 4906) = 1.24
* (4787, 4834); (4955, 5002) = 1.21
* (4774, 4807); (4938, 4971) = 1.27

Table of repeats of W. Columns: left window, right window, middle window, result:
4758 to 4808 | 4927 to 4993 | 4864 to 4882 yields -1.85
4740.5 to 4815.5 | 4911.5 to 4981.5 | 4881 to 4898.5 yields -0.89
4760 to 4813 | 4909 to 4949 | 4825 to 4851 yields -0.72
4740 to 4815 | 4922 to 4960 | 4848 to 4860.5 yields 0.18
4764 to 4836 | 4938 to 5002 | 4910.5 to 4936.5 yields 0.28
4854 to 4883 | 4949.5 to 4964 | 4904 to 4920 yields 0.82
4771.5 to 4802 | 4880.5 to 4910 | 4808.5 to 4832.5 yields -0.77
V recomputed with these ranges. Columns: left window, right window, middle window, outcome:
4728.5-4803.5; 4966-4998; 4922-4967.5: 0.00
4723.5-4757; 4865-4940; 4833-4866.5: 0.04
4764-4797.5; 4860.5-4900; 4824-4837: -0.05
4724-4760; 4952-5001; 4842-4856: 0.10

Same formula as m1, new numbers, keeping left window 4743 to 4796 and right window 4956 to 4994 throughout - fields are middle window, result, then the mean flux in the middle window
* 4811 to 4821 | -0.04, 25.3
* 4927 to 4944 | 0.01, 27.5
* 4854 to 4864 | -0.06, 27.1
